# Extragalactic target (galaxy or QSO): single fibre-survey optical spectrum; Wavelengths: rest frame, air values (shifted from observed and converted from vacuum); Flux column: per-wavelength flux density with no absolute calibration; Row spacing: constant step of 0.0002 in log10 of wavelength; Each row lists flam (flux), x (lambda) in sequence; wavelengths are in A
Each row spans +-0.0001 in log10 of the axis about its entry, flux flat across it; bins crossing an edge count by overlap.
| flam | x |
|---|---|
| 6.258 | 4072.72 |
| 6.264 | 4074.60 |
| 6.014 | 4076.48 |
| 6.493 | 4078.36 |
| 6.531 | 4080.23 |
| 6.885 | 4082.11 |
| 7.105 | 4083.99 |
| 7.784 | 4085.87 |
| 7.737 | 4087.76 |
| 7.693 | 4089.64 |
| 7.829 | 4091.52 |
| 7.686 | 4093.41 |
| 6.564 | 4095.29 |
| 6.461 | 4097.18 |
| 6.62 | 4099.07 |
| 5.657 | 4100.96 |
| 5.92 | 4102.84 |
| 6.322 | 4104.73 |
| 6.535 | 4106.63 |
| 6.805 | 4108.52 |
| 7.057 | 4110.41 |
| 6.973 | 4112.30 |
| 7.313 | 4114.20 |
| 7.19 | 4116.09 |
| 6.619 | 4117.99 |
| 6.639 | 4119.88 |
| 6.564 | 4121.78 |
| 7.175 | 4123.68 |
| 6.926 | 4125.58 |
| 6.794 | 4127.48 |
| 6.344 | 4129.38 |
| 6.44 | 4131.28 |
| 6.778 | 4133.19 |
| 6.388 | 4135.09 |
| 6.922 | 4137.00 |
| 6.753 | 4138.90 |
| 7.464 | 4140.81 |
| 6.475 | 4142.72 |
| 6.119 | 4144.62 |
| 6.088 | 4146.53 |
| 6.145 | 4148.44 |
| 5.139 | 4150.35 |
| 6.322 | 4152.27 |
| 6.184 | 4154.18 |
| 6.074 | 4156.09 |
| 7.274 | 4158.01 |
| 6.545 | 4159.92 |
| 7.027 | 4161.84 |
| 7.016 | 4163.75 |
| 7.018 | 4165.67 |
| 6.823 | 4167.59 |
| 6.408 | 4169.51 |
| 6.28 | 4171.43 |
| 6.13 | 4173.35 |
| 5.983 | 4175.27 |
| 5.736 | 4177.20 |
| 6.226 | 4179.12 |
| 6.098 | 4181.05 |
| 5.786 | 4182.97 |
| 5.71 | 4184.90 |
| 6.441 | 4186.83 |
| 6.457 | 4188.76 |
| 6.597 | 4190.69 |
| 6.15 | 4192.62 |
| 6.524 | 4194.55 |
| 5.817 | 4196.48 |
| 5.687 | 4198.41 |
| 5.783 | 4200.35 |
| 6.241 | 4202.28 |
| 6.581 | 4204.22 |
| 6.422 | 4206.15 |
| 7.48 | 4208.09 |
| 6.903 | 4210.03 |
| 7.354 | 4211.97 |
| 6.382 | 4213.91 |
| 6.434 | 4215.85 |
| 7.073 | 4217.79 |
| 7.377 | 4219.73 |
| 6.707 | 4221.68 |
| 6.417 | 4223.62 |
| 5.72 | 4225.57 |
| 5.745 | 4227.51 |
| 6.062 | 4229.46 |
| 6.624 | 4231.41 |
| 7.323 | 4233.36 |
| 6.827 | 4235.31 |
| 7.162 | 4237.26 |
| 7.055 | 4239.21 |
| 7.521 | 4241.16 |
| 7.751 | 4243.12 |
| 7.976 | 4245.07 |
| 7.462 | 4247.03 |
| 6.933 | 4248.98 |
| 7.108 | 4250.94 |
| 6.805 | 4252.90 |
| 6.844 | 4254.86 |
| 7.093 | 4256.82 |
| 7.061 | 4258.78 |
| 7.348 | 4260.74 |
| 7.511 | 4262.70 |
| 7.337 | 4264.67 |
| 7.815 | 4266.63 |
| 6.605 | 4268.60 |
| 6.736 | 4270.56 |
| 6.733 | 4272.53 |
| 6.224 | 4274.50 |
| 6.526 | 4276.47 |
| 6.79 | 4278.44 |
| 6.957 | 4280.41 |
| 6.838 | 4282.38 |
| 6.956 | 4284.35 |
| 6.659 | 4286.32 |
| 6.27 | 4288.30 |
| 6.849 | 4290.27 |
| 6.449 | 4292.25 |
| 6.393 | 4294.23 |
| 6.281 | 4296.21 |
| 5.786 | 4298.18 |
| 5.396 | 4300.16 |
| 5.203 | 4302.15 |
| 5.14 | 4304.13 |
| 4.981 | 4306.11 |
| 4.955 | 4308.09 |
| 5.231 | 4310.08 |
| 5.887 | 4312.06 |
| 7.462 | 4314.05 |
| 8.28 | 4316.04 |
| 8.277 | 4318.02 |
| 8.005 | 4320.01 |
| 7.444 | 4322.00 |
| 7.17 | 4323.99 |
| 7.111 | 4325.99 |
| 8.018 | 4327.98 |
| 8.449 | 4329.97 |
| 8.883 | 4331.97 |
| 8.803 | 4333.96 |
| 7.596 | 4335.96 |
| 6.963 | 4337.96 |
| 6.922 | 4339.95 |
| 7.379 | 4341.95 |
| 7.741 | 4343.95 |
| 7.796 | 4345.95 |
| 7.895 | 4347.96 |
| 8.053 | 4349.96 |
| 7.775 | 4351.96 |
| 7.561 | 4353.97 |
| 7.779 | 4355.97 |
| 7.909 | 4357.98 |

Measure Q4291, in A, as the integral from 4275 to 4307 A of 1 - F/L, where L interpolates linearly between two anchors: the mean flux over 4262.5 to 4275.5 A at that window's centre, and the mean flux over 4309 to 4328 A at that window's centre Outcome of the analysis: 3.9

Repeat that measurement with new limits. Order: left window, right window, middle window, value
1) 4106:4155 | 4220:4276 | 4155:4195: 2.1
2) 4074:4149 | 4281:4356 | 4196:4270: 0.5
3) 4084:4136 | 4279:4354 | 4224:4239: 0.9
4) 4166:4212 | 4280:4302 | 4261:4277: -1.5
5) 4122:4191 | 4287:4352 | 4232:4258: -1.8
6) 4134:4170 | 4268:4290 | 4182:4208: 1.5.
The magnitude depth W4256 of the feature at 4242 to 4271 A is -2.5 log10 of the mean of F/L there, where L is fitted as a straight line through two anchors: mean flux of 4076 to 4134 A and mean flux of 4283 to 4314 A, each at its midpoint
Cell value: -0.18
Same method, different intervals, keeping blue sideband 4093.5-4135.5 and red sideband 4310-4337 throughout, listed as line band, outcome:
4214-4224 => 0.06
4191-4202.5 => 0.17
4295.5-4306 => 0.35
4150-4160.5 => 0.09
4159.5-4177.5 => 0.07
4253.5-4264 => 0.03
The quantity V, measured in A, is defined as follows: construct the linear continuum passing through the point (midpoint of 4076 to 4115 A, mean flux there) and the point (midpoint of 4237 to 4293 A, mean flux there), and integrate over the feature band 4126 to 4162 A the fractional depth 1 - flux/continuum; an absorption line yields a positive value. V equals 2.2 A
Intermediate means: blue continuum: 6.86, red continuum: 7.01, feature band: 6.48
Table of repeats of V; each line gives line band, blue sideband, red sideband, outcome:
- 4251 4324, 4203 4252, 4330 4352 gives 7.2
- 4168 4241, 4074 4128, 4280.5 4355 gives 5.0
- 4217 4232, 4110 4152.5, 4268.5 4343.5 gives 0.6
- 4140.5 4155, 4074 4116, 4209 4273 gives 1.5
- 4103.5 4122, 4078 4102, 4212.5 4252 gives 0.5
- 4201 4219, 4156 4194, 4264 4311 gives -1.1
